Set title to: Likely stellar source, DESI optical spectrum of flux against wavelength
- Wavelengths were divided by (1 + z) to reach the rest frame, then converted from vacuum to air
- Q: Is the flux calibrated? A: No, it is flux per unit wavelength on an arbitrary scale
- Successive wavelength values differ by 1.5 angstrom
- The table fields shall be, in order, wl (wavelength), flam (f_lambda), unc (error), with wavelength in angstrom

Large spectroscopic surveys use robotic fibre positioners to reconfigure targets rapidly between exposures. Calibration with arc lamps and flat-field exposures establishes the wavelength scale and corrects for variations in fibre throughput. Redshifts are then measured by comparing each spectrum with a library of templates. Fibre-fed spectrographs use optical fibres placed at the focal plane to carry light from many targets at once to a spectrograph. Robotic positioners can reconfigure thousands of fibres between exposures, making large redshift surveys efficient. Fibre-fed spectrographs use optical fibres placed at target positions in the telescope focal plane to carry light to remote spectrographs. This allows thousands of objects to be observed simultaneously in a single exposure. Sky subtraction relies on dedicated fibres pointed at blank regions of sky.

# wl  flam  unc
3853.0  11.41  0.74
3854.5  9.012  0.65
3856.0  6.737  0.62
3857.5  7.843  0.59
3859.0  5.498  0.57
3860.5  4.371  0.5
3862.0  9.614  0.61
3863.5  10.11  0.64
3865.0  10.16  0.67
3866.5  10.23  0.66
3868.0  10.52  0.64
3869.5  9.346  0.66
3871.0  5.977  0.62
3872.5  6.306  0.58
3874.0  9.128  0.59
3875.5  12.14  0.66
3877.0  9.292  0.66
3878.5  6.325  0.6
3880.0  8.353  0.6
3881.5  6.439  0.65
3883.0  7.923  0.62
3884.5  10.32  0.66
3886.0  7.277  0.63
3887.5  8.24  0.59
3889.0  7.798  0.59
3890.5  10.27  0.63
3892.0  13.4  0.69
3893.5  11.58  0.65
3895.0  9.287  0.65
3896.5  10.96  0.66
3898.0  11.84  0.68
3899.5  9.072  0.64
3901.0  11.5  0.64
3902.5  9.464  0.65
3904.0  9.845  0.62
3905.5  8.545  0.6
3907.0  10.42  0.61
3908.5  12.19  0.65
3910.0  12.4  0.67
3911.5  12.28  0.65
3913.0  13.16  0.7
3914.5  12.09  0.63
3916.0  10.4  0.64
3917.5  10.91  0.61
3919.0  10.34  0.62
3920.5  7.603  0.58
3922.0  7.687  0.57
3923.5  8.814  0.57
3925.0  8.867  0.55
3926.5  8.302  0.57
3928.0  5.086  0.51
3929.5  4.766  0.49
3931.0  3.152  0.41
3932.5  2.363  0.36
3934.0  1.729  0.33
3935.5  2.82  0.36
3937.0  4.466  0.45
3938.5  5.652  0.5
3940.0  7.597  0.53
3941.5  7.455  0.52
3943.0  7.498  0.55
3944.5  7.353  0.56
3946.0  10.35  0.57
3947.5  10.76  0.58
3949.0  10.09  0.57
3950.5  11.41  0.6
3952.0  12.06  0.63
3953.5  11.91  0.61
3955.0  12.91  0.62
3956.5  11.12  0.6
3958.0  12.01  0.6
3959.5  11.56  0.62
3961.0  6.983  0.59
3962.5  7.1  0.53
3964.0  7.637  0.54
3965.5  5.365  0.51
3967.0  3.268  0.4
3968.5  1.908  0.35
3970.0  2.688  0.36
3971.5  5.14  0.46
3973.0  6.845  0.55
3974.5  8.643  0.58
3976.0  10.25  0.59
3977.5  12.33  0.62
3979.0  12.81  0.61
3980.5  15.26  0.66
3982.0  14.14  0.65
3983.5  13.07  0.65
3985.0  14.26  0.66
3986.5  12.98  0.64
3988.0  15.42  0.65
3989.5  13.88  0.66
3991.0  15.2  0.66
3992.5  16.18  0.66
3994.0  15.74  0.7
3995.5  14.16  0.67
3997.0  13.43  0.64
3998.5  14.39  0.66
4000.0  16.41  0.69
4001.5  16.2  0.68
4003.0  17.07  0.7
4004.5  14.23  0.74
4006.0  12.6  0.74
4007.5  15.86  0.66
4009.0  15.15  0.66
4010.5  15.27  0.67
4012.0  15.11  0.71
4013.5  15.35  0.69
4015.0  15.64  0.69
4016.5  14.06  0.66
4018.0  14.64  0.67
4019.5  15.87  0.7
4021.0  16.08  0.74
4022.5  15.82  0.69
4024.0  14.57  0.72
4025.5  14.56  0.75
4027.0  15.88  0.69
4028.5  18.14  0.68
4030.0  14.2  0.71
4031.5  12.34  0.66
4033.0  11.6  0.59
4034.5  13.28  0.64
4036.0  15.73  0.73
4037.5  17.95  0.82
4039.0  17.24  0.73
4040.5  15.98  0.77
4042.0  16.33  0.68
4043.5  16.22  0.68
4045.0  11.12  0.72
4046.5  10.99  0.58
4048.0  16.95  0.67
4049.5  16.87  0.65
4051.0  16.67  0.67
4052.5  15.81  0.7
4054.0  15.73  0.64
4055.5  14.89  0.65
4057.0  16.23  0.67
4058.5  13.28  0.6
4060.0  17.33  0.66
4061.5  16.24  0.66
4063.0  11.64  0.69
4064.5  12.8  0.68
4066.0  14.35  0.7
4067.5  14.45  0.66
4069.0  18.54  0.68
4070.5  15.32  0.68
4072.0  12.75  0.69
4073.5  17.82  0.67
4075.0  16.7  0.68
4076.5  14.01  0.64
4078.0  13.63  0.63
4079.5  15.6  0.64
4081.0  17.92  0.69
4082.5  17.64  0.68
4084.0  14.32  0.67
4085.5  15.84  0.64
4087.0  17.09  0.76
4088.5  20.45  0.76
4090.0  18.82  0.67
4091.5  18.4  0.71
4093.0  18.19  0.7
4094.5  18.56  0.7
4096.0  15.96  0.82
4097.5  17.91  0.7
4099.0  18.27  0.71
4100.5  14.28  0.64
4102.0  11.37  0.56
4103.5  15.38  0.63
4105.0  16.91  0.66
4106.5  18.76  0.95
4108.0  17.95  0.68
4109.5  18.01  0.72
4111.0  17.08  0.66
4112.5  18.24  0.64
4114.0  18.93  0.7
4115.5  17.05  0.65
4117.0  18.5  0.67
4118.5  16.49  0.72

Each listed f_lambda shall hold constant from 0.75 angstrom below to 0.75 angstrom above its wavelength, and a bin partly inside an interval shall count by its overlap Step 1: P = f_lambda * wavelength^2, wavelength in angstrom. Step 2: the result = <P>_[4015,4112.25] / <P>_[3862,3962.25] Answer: 1.88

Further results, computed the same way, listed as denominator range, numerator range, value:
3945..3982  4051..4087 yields 1.75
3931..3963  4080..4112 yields 2.23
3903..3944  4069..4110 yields 2.25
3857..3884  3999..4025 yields 1.97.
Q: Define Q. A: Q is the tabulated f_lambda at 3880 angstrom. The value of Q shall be 8.353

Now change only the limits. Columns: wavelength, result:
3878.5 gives 6.325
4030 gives 14.2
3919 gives 10.34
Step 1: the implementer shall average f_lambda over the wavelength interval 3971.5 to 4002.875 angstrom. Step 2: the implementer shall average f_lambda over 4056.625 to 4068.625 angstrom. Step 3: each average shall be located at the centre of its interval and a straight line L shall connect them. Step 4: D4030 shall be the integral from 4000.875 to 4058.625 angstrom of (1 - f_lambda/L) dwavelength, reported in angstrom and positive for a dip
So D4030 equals -4.4 angstrom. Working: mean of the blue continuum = 13.4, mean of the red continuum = 14.6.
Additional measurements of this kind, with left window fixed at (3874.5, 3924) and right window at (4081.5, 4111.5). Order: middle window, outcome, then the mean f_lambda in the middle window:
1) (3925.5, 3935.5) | 6.2 angstrom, 4.24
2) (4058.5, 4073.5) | 1.0 angstrom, 14.9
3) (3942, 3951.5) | 1.7 angstrom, 9.59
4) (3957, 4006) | 5.9 angstrom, 11.5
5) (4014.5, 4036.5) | -0.5 angstrom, 14.8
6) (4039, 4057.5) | -0.1 angstrom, 15.4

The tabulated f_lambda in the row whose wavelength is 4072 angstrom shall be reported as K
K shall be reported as 12.75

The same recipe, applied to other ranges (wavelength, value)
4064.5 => 12.8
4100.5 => 14.28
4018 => 14.64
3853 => 11.41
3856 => 6.737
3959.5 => 11.56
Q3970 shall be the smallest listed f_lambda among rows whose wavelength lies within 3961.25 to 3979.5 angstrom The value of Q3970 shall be 1.908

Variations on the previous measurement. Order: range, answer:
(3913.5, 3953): 1.729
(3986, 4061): 10.99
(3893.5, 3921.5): 7.603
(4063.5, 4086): 12.75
